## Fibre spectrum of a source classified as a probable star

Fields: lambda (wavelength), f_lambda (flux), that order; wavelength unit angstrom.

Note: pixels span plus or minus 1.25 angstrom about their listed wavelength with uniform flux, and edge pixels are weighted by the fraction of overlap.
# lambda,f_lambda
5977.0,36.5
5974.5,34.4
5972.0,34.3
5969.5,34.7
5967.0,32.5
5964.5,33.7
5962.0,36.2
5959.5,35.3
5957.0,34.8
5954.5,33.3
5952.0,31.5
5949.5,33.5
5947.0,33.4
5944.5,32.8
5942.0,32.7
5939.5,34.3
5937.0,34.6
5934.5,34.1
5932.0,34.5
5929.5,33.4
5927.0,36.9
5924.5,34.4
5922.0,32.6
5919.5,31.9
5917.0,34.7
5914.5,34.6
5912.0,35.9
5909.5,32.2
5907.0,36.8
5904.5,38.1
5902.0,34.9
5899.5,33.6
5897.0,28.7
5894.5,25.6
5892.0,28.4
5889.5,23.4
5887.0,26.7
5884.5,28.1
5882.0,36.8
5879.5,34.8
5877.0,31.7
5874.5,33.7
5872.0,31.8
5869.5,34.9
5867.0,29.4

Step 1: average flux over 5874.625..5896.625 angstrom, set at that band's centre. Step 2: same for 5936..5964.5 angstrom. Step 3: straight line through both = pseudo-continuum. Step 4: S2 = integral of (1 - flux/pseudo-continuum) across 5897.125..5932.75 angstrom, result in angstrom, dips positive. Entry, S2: -3.3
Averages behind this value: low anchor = 29.6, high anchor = 33.8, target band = 34.4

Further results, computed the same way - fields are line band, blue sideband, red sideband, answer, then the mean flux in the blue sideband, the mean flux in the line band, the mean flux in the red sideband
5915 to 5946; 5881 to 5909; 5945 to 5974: -1.3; 31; 33.9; 33.9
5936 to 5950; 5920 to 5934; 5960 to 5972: 0.3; 34.2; 33.5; 34.3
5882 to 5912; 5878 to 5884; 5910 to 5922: 2.8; 34.7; 31.1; 34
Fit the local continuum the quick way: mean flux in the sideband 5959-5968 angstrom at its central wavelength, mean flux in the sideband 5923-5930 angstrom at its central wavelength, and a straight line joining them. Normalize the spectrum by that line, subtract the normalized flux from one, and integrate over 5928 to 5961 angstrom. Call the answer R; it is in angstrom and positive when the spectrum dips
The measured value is 0.9 angstrom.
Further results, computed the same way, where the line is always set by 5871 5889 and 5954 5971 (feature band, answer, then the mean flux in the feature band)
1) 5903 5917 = -1.2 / 35.4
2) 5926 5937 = -0.4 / 34.7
